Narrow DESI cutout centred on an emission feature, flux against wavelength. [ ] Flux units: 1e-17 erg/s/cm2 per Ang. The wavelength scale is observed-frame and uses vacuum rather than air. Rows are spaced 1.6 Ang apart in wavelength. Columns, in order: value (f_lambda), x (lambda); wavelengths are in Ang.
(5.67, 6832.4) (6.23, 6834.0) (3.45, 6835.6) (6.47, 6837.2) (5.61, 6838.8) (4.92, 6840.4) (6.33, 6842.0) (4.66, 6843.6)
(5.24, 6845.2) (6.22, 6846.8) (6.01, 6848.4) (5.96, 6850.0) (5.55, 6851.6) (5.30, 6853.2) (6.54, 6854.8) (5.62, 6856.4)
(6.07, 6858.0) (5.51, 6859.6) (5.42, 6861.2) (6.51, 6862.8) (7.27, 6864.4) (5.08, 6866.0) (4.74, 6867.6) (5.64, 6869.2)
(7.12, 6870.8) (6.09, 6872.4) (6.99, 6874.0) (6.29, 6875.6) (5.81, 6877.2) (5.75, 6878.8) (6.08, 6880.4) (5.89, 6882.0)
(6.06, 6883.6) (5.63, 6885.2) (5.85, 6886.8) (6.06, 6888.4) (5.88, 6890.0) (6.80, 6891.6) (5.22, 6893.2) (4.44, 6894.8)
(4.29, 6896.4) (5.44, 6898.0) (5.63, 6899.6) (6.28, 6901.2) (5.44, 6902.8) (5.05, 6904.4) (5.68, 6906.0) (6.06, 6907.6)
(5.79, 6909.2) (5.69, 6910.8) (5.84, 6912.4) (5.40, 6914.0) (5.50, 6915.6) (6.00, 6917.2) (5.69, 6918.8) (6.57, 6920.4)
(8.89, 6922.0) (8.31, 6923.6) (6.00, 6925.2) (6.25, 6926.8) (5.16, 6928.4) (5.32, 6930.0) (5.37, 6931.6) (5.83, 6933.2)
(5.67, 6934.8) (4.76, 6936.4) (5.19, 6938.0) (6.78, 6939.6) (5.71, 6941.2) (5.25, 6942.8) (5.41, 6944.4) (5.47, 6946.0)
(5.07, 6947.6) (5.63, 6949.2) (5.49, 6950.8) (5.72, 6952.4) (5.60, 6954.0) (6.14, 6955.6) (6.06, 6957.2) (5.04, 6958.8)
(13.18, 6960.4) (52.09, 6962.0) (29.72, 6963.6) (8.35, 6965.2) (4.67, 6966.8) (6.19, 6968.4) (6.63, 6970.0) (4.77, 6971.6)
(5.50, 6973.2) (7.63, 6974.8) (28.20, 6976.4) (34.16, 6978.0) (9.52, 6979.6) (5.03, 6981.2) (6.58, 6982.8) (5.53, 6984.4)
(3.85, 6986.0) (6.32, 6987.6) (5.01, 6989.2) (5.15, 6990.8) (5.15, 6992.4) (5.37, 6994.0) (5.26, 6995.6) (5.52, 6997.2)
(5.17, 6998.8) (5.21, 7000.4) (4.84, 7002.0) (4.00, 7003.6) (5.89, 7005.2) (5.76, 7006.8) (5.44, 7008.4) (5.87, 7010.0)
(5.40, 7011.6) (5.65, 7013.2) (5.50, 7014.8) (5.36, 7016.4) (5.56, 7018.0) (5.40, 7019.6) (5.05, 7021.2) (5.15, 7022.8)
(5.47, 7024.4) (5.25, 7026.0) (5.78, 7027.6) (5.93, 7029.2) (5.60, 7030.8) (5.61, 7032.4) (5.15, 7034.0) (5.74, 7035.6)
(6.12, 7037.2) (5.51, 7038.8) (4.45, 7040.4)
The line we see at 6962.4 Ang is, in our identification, [S II] 6716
